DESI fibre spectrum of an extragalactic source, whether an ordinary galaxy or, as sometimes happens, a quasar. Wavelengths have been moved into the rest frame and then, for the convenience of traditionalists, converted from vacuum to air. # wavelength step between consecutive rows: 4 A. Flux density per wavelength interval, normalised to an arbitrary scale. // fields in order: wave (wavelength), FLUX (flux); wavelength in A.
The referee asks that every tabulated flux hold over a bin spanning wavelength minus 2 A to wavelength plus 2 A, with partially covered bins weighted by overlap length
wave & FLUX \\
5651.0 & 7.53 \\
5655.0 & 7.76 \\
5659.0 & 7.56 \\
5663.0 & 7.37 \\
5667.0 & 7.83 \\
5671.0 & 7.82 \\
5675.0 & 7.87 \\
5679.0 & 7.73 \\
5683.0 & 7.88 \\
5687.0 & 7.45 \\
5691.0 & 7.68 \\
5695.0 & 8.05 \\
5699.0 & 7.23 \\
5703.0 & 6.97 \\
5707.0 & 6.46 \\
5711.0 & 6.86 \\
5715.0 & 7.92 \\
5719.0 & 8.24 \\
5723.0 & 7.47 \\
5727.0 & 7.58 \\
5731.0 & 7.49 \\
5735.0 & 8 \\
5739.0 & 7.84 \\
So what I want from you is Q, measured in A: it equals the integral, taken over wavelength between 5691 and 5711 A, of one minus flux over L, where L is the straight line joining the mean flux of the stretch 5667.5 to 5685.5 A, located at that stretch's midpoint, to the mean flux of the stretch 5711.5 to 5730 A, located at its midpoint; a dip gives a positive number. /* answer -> 1.4 A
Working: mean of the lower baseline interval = 7.82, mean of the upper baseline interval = 7.71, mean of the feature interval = 7.2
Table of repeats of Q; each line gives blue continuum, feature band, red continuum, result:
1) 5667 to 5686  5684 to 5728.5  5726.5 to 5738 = 1.7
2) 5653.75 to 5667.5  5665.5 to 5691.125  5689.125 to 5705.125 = -0.7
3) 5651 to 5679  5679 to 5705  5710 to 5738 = 0.4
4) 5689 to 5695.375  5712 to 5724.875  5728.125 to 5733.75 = -0.3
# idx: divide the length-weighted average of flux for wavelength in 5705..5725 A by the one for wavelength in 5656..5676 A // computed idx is 1.0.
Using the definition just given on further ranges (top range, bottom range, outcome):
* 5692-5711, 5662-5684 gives 0.92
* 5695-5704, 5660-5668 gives 0.97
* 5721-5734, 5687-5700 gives 0.99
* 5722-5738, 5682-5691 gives 1.00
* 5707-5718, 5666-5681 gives 0.93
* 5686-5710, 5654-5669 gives 0.96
